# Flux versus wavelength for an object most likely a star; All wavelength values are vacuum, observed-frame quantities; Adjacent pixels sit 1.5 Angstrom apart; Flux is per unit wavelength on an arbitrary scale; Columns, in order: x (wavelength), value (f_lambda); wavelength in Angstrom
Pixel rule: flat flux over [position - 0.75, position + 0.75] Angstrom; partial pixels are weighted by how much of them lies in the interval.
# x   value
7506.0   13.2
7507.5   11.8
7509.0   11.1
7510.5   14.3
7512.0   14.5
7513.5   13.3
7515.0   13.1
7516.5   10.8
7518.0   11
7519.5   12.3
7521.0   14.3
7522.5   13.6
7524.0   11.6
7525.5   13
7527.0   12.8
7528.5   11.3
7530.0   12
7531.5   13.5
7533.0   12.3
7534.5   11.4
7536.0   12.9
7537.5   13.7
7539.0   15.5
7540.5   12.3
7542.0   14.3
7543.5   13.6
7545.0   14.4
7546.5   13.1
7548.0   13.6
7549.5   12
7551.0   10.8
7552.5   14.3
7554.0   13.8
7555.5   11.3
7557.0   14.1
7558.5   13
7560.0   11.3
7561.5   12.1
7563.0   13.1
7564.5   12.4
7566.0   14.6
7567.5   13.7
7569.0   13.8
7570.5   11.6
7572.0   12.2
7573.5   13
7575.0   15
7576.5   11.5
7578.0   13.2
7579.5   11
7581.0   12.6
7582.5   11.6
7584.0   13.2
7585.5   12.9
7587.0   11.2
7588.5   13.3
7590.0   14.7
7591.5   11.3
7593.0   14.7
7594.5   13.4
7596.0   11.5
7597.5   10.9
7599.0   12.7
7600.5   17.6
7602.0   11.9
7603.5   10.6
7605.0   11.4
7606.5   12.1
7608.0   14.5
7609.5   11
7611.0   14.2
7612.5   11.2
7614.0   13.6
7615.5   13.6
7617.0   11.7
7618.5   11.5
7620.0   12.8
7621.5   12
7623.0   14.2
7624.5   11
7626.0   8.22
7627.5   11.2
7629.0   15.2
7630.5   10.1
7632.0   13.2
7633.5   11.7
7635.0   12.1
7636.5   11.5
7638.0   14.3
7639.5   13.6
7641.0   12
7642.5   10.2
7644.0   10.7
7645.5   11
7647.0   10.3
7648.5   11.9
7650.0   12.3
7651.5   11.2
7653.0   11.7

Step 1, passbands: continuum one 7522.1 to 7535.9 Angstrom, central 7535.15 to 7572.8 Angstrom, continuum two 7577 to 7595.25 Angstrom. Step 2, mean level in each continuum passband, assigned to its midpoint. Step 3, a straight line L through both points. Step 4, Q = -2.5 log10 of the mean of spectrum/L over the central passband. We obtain -0.05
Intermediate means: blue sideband 12.4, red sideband 12.7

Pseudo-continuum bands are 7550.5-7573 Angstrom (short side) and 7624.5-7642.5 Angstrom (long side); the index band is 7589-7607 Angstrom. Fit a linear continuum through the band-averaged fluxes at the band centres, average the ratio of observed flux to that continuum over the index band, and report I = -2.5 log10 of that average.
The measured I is -0.03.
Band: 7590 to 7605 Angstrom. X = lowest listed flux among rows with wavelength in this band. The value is 10.6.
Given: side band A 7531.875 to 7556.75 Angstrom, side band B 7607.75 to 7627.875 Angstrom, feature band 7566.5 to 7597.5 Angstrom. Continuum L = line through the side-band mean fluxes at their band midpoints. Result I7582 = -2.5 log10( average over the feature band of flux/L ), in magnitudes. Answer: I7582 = -0.01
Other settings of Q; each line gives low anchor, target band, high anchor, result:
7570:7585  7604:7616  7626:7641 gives -0.02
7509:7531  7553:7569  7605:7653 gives -0.05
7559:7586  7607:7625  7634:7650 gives -0.04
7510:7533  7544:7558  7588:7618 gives -0.03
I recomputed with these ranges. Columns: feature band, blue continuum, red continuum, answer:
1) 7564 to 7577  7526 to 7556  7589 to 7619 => -0.024 mag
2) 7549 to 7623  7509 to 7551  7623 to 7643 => -0.026 mag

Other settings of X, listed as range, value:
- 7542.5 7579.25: 10.8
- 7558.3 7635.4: 8.22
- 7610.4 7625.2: 11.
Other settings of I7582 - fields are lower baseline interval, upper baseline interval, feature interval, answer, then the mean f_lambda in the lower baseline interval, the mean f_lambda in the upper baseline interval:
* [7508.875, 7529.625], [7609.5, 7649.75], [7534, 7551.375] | -0.06 mag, 12.7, 12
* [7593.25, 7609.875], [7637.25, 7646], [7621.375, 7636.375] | 0.03 mag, 12.6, 12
